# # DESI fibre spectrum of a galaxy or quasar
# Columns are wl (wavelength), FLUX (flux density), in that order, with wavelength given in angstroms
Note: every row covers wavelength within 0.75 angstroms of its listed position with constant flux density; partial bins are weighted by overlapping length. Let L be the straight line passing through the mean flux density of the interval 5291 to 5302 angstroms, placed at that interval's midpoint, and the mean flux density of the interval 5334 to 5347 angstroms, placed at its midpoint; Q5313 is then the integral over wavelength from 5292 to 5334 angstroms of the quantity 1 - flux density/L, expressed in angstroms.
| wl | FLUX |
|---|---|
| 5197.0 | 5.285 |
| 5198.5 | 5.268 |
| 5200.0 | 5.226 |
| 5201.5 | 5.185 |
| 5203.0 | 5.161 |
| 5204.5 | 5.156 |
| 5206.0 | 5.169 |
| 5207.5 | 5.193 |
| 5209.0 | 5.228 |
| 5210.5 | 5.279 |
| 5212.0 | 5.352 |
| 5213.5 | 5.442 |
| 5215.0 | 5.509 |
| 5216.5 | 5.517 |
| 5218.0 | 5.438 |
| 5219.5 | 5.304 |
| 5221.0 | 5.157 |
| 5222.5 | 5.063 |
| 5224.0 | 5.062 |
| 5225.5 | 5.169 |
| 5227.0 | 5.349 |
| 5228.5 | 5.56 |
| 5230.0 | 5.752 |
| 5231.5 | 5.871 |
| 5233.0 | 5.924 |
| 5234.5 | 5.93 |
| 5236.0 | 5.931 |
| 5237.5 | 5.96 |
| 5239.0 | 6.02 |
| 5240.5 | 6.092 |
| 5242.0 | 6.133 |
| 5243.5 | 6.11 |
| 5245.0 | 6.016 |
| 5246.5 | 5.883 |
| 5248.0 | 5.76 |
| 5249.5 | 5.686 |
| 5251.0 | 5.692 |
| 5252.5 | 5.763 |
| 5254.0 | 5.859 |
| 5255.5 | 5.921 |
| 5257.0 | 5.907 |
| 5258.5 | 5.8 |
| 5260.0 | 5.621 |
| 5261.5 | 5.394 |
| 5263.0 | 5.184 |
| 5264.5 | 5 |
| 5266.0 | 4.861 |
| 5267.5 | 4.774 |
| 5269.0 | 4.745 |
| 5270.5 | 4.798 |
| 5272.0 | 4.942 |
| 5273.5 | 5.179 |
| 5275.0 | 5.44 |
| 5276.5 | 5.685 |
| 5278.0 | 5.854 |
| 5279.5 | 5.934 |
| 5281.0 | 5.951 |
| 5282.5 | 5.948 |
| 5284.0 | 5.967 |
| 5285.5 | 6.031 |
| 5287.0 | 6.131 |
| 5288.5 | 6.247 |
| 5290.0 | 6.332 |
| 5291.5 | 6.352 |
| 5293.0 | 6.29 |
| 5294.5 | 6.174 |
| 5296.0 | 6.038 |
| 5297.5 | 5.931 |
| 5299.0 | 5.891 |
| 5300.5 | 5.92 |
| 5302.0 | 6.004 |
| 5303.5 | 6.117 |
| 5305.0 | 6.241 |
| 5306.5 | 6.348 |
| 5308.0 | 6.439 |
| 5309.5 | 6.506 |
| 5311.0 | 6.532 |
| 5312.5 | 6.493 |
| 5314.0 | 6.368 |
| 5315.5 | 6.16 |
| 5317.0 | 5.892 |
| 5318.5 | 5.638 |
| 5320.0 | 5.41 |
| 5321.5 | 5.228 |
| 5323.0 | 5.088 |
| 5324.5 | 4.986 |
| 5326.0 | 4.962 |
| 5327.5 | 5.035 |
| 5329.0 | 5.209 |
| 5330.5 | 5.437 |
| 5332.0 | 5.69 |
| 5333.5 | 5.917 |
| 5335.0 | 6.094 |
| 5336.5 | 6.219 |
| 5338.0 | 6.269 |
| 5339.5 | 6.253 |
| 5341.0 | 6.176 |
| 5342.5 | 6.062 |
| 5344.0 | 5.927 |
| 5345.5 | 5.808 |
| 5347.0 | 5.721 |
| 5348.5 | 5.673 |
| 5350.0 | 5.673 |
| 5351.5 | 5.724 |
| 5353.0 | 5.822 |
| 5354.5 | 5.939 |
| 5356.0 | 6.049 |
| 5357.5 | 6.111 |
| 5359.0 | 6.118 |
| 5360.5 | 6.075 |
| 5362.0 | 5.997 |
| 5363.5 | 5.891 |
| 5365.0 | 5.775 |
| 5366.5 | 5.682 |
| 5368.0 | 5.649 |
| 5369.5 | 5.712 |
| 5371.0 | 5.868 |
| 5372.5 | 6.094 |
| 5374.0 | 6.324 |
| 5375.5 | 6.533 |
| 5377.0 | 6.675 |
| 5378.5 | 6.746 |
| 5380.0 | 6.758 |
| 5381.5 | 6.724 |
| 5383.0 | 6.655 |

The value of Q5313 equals 1.5 angstroms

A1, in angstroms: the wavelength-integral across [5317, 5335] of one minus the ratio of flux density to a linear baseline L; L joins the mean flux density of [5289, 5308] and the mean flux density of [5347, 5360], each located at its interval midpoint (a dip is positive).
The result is 1.9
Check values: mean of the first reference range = 6.15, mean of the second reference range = 5.88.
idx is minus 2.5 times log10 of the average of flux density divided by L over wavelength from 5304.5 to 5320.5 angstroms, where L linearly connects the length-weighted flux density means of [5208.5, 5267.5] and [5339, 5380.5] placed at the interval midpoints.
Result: -0.06 mag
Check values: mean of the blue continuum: 5.59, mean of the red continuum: 6.02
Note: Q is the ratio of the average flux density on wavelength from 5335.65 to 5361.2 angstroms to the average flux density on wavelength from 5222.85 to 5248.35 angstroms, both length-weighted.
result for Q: 1.03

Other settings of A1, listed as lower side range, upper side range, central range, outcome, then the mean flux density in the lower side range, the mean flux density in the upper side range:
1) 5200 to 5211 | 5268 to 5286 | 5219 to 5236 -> -0.6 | 5.2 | 5.52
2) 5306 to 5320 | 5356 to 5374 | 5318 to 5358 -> 2.4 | 6.22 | 5.93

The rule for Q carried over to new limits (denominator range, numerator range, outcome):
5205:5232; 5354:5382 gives 1.15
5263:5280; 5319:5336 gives 1.04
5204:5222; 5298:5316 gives 1.18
